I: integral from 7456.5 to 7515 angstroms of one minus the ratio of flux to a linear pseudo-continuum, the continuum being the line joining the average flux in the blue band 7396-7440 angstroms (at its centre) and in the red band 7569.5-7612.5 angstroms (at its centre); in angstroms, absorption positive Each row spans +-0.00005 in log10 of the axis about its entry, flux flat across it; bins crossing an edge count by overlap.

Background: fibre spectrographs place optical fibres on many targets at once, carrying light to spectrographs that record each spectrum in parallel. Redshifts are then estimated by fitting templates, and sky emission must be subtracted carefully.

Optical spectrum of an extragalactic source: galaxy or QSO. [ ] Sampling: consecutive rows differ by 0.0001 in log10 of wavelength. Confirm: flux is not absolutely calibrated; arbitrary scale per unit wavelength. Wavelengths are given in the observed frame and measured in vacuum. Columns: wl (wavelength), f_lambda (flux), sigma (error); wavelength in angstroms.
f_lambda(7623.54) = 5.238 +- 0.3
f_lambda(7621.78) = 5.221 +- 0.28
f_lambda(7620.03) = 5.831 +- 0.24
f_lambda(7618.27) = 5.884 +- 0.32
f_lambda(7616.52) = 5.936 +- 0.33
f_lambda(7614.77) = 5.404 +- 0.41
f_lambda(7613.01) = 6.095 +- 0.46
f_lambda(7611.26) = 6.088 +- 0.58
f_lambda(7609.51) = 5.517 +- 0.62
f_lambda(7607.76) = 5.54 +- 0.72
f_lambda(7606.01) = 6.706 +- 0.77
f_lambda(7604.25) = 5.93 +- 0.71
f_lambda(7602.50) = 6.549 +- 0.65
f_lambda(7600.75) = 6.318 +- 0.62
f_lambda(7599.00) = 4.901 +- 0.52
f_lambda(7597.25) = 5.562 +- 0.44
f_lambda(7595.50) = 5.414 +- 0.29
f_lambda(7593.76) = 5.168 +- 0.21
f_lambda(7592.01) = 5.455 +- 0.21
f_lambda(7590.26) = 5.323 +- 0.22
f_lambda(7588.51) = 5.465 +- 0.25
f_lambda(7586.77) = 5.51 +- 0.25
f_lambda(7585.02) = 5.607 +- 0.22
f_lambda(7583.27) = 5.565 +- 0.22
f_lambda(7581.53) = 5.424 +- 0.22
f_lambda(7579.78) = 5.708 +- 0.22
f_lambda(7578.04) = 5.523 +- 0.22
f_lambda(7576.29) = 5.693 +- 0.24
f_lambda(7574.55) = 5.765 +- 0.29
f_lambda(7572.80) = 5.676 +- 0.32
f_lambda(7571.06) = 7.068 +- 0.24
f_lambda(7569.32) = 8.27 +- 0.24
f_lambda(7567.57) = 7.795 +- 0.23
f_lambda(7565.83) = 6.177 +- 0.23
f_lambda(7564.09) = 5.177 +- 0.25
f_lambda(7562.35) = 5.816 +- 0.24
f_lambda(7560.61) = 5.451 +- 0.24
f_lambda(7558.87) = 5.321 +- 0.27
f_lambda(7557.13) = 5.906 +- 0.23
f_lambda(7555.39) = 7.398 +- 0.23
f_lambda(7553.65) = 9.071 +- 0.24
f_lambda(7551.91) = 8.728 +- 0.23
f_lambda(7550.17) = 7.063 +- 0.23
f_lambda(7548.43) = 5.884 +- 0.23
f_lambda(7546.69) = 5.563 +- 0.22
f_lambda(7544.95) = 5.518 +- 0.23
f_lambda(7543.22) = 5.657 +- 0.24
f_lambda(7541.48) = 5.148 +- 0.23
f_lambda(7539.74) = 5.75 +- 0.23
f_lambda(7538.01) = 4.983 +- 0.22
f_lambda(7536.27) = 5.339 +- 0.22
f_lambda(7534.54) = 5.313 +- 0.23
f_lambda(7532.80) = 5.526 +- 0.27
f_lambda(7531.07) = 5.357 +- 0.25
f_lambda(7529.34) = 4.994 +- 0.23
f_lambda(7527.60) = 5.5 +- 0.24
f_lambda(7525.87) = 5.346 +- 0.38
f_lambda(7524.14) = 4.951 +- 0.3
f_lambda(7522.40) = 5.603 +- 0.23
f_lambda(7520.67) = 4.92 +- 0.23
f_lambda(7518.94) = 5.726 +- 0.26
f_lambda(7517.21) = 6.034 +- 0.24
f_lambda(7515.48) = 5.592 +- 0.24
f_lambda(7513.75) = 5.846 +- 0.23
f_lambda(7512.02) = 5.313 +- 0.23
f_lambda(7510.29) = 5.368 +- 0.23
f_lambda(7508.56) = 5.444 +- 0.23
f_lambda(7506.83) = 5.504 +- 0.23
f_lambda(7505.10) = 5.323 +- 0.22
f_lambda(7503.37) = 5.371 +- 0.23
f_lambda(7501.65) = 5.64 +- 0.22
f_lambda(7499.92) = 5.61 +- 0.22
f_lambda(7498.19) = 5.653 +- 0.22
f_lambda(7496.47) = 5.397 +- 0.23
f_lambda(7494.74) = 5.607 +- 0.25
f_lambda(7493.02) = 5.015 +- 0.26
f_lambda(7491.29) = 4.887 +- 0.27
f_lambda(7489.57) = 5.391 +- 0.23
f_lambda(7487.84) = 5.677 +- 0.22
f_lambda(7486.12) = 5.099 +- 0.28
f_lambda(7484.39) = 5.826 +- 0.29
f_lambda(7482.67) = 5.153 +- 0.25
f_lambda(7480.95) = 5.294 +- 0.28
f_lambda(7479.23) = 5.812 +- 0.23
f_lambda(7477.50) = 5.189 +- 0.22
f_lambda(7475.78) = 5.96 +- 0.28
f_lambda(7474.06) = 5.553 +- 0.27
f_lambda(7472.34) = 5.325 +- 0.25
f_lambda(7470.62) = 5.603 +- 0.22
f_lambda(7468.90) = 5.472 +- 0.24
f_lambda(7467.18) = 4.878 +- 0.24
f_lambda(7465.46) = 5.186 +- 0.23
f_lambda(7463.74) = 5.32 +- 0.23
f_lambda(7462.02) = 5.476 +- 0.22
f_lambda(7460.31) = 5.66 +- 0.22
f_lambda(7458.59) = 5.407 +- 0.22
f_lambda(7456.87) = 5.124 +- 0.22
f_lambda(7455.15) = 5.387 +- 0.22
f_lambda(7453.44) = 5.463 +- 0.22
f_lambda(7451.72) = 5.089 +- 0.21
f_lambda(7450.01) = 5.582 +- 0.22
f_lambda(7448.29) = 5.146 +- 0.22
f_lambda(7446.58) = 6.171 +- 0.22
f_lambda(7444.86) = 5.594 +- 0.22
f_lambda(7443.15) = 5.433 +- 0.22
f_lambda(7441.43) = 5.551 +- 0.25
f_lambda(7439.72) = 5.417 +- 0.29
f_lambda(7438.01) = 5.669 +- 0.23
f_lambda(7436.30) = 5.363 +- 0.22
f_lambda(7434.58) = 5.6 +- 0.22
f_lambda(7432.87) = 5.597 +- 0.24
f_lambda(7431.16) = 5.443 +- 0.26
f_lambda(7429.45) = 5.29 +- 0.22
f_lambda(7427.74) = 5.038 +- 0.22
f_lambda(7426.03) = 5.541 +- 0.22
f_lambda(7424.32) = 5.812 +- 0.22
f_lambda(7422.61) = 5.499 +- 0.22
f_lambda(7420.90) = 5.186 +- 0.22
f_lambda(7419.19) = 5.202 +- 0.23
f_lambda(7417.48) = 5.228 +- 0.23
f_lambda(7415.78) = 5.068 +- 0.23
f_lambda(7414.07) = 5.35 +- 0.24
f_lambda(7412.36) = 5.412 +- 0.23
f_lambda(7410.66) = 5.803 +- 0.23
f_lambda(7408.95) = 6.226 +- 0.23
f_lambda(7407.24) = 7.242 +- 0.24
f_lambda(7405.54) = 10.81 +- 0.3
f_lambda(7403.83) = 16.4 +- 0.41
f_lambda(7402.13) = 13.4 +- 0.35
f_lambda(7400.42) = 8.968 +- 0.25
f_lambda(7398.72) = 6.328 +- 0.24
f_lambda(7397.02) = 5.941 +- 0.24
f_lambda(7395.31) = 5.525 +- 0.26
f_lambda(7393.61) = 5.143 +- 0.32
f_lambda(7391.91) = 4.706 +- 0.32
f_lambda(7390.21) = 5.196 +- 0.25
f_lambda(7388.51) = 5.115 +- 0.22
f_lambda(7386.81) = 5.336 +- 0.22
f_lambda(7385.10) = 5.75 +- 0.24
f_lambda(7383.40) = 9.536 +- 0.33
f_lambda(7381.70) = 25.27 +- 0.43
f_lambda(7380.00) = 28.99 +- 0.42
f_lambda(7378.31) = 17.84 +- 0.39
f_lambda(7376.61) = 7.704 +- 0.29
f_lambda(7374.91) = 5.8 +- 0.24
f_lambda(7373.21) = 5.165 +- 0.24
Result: 8.18 angstroms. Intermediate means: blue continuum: 6.66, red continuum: 5.77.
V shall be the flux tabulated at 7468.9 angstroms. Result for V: 5.472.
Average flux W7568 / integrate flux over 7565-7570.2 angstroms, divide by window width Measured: 7.42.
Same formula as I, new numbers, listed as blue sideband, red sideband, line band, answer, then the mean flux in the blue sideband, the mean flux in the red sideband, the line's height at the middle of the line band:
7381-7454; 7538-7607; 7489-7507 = 2.68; 6.67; 6.04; 6.34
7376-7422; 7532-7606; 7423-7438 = 5.10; 8.82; 5.97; 8.3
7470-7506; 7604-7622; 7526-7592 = -3.31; 5.45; 5.85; 5.68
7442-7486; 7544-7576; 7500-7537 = 3.76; 5.44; 6.52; 6.05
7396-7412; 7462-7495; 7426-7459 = 7.47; 8.87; 5.38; 7.06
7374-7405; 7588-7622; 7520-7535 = 4.17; 10.2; 5.73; 7.32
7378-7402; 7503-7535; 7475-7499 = 4.06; 9.9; 5.42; 6.53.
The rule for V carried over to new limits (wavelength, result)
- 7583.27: 5.565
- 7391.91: 4.706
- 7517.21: 6.034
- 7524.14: 4.951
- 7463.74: 5.32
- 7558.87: 5.321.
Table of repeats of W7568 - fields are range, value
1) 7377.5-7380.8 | 23.5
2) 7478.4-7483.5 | 5.42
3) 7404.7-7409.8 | 8.09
